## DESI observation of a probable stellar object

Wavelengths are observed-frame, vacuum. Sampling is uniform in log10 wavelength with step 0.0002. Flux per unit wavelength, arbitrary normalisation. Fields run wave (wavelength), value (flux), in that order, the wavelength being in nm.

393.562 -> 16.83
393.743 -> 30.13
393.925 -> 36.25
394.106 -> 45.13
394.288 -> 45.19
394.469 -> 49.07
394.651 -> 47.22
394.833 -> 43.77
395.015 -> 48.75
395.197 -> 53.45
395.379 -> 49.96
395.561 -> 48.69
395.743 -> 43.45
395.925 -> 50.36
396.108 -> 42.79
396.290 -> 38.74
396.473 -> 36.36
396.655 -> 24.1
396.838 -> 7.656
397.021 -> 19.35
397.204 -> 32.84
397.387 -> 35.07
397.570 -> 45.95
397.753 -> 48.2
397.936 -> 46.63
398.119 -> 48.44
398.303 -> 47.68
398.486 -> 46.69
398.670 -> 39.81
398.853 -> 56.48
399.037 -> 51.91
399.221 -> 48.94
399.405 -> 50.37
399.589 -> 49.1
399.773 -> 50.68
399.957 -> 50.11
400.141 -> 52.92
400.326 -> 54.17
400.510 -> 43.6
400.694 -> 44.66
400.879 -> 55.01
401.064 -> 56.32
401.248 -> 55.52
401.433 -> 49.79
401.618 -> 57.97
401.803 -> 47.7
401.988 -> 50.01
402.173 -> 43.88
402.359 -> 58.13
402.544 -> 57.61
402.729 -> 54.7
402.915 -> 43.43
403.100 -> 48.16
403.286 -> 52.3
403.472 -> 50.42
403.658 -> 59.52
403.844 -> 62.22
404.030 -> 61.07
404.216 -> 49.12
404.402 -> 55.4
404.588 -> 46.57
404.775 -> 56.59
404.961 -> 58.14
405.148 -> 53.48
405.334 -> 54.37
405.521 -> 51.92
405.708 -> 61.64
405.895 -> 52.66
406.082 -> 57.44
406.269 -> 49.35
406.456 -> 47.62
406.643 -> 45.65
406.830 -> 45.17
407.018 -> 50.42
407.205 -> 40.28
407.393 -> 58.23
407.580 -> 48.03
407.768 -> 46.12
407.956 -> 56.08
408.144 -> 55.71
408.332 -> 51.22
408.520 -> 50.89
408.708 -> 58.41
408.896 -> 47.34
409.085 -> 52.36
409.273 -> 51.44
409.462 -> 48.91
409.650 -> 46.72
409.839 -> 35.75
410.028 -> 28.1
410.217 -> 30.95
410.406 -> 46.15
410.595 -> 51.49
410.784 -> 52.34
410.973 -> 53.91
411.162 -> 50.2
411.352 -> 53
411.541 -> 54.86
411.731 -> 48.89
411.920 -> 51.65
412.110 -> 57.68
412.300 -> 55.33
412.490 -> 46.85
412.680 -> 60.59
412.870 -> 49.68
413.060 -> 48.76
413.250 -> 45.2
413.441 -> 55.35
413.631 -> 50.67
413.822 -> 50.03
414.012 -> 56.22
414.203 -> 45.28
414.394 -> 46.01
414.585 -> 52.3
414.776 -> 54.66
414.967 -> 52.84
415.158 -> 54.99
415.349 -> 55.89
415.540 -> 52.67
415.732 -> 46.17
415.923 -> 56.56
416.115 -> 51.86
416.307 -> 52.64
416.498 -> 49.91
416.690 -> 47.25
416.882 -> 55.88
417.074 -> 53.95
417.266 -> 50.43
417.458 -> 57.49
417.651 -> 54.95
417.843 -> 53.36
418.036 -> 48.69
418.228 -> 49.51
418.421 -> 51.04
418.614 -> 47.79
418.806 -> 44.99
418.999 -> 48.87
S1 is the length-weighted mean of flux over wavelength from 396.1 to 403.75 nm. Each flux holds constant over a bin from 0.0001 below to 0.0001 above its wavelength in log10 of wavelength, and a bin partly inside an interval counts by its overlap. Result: 46.6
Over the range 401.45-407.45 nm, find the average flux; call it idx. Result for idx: 52.5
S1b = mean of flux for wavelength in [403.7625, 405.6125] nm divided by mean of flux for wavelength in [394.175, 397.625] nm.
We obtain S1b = 1.37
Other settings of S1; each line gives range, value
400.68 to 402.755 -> 52.8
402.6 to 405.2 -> 53.7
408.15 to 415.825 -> 50.1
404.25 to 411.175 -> 49.9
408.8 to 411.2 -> 45.7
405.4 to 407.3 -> 50.3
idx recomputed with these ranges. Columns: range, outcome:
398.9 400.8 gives 49.8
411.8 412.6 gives 52.9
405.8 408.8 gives 50.8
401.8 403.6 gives 50.9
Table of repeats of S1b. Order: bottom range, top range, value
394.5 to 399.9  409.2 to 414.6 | 1.13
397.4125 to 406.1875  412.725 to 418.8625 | 0.99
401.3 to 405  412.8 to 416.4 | 0.97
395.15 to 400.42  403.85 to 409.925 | 1.18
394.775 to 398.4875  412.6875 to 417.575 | 1.27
